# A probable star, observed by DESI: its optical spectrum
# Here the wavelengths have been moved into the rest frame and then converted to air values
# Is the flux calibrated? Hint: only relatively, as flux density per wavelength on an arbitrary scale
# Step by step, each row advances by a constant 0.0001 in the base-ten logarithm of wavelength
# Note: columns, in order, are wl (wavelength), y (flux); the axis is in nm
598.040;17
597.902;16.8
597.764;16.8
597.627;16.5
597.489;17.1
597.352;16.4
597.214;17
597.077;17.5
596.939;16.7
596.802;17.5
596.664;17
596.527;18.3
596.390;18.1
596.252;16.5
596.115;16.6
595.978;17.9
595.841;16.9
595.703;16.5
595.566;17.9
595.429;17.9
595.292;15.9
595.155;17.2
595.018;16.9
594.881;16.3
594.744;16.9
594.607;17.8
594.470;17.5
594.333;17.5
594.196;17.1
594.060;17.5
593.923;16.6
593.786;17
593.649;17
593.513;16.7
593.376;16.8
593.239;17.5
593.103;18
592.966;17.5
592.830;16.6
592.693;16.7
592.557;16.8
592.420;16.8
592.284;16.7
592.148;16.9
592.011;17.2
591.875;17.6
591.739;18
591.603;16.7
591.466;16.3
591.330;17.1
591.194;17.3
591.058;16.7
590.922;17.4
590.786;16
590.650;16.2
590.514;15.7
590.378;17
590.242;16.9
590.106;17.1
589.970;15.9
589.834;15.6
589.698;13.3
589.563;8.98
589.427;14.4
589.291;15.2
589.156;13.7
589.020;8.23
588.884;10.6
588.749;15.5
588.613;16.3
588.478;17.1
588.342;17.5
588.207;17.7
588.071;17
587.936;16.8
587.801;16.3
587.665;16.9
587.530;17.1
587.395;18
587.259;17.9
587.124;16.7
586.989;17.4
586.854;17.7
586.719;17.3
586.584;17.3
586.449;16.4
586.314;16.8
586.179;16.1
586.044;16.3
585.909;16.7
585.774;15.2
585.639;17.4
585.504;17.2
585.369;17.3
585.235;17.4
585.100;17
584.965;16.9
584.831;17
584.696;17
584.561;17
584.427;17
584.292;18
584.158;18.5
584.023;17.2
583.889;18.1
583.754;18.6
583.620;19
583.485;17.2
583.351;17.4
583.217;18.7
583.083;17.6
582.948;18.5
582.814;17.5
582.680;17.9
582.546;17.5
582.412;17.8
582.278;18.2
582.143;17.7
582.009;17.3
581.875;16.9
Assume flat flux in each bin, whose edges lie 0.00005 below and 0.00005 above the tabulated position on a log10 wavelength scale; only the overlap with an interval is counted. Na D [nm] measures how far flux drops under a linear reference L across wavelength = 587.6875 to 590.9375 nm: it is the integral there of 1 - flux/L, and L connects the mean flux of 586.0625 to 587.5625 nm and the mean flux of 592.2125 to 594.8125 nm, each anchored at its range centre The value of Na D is 0.35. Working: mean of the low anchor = 17.1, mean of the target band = 15.3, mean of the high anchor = 17.1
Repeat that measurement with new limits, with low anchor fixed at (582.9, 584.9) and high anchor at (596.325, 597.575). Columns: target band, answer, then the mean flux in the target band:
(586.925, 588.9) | 0.10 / 16.7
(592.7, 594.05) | 0.03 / 17.1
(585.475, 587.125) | 0.08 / 16.8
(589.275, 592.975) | 0.27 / 16.2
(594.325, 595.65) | 0.01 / 17.2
